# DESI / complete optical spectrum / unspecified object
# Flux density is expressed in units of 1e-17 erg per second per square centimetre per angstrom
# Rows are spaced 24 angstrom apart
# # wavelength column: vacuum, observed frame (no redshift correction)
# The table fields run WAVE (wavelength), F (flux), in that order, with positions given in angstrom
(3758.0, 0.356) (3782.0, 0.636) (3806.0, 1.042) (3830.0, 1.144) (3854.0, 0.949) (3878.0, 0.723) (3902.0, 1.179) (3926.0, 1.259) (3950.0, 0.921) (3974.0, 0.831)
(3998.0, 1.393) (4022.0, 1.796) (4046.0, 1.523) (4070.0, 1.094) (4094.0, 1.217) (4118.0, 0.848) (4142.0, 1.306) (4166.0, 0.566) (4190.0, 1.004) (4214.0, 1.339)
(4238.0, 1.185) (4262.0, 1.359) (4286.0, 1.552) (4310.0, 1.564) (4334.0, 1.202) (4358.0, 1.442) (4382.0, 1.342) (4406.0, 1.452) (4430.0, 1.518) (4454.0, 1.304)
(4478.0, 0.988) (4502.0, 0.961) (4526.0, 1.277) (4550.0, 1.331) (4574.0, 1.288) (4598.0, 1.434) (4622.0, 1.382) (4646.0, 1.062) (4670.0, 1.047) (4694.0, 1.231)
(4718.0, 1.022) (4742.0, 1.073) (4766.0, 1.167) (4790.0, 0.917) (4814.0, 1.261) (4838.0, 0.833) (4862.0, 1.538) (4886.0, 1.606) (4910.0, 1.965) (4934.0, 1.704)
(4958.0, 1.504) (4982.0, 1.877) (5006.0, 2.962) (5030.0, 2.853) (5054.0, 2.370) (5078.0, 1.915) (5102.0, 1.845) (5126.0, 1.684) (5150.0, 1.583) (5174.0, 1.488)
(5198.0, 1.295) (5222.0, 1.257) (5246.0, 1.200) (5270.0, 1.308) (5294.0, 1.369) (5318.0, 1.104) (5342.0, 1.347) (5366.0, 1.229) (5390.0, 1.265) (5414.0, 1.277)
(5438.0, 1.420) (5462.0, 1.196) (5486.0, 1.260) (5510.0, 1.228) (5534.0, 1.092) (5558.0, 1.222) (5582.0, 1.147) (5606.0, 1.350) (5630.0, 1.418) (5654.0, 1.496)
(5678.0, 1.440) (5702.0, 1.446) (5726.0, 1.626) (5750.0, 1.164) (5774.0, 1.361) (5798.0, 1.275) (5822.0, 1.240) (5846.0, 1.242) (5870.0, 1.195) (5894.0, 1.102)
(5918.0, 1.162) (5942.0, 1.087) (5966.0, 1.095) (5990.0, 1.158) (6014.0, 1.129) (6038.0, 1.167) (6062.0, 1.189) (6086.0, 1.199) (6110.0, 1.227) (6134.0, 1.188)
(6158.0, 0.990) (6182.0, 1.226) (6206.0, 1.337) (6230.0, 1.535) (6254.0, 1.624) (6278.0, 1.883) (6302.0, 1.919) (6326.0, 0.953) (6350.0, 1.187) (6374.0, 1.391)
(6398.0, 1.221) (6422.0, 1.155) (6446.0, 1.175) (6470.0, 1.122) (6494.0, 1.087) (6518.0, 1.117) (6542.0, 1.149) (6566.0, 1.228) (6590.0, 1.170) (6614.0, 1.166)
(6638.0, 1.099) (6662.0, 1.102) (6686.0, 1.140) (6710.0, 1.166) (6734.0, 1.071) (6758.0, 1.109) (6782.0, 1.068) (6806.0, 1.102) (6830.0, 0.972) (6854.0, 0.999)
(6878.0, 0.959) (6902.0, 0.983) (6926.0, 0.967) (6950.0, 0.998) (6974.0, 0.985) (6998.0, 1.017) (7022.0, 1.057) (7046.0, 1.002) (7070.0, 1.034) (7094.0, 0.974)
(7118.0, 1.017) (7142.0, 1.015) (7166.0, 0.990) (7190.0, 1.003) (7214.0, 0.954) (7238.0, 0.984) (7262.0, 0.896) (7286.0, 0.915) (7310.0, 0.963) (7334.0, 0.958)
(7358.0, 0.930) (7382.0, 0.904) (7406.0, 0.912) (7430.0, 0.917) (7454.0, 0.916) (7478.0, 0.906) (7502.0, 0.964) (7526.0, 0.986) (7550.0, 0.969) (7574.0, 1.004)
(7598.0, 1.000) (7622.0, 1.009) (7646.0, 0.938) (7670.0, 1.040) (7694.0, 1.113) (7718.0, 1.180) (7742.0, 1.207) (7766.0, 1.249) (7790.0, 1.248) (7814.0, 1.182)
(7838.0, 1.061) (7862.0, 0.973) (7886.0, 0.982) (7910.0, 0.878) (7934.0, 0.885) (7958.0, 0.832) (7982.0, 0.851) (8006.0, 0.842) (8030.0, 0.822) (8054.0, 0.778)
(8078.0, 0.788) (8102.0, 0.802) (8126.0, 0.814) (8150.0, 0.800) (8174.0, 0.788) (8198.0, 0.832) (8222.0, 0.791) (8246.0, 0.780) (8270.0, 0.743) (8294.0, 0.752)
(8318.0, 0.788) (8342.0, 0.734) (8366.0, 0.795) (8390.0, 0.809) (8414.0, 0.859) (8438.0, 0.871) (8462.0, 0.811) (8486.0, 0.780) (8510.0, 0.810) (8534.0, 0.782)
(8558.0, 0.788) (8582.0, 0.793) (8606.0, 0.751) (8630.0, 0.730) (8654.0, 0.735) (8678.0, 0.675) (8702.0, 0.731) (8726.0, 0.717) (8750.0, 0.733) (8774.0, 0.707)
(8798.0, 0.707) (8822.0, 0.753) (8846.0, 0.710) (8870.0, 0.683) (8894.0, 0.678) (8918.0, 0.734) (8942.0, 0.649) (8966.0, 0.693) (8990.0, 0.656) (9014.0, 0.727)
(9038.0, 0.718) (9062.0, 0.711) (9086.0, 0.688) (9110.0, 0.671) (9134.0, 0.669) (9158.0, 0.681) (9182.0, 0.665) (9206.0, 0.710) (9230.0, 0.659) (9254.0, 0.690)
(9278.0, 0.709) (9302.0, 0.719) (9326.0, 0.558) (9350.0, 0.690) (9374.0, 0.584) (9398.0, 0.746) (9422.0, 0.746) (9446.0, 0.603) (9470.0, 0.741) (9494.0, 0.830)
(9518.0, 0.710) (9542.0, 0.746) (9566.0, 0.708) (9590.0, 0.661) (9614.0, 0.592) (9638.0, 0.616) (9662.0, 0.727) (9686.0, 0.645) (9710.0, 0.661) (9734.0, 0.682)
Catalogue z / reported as 3.09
